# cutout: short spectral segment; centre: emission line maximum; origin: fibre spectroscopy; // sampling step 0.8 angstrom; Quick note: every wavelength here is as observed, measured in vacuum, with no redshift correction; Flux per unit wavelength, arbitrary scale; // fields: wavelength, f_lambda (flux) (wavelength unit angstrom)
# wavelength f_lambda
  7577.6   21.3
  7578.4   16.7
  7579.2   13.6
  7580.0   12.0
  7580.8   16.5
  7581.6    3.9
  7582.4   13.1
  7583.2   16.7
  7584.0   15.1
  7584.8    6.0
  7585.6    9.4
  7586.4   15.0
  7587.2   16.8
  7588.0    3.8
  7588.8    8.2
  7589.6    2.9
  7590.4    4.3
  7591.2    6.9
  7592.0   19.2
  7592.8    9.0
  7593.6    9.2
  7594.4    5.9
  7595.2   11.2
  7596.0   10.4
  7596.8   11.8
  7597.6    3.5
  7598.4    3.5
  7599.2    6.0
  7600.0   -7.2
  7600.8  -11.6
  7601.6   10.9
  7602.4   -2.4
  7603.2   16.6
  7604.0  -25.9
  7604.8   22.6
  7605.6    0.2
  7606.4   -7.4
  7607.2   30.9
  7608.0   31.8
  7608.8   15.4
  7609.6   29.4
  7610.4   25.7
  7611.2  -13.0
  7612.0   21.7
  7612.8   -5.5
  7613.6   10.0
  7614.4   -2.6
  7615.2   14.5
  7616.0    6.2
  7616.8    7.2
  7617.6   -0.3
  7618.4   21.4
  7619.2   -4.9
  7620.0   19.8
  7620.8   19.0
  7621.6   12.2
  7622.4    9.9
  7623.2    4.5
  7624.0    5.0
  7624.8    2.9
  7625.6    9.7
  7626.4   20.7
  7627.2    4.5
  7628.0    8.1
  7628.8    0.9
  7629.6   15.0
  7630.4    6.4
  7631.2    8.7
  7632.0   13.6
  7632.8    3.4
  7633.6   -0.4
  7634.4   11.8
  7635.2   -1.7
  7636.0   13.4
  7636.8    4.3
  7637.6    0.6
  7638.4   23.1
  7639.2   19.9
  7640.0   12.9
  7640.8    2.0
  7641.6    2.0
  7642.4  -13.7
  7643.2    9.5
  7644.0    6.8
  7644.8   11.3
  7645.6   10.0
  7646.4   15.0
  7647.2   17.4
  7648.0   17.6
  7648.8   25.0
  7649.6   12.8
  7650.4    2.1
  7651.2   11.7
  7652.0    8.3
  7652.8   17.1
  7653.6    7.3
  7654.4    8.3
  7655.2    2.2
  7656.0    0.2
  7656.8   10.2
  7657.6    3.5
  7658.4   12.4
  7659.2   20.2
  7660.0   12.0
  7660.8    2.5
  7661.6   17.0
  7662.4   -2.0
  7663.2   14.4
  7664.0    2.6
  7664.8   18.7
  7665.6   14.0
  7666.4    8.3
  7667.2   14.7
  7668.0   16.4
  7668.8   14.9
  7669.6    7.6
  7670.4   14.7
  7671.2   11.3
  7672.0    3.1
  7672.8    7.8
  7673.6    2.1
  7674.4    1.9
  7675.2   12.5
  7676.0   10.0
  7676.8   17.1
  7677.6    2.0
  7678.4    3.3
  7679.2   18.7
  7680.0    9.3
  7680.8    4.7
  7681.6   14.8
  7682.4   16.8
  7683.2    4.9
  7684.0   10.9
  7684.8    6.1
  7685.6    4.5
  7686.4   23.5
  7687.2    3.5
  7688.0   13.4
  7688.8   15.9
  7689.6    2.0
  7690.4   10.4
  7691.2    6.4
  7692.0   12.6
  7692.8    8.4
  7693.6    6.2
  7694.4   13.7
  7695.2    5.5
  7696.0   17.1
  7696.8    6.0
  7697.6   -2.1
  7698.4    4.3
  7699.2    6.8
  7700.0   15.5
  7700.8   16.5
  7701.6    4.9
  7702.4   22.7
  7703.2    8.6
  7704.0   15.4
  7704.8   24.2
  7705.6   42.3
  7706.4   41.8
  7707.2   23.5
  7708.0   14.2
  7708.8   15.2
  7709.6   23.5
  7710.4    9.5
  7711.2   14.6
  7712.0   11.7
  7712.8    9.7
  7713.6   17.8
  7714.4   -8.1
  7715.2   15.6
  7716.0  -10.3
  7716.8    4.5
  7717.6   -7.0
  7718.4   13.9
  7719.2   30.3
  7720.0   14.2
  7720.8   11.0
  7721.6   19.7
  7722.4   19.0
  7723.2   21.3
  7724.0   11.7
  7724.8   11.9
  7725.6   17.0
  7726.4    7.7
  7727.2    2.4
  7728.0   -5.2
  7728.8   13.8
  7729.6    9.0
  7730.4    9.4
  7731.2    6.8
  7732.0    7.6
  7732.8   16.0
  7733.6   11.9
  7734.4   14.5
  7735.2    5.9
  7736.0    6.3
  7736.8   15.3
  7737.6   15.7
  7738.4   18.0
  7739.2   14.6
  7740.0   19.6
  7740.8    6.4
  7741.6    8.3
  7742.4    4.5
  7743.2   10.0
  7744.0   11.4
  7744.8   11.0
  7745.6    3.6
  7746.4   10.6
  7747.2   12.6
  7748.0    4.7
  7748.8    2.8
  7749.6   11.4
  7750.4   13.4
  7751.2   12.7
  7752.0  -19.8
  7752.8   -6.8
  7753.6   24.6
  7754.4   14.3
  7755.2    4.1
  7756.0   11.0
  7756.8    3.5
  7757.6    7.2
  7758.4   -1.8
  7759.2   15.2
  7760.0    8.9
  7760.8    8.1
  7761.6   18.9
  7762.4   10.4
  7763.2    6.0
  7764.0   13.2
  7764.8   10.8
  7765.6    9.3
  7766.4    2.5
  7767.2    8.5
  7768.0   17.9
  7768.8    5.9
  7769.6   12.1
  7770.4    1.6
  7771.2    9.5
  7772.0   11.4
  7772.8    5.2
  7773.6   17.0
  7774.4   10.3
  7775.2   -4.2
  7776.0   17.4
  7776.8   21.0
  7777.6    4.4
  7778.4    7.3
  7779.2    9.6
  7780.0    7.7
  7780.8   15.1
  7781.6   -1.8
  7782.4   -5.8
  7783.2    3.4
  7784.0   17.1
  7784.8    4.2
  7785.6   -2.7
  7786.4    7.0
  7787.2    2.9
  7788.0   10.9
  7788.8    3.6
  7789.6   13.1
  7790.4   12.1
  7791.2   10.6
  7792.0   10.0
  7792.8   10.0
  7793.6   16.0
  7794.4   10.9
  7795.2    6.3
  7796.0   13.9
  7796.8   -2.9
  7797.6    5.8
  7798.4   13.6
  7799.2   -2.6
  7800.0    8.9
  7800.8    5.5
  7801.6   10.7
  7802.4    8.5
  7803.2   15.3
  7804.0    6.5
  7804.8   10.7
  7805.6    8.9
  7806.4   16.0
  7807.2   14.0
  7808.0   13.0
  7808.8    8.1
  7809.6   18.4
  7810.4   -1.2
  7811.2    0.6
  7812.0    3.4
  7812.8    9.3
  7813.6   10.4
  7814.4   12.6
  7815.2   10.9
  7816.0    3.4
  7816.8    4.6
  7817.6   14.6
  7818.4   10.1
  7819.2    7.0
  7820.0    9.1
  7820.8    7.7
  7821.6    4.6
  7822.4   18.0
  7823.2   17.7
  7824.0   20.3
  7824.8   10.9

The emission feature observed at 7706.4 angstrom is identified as [S II] 6716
